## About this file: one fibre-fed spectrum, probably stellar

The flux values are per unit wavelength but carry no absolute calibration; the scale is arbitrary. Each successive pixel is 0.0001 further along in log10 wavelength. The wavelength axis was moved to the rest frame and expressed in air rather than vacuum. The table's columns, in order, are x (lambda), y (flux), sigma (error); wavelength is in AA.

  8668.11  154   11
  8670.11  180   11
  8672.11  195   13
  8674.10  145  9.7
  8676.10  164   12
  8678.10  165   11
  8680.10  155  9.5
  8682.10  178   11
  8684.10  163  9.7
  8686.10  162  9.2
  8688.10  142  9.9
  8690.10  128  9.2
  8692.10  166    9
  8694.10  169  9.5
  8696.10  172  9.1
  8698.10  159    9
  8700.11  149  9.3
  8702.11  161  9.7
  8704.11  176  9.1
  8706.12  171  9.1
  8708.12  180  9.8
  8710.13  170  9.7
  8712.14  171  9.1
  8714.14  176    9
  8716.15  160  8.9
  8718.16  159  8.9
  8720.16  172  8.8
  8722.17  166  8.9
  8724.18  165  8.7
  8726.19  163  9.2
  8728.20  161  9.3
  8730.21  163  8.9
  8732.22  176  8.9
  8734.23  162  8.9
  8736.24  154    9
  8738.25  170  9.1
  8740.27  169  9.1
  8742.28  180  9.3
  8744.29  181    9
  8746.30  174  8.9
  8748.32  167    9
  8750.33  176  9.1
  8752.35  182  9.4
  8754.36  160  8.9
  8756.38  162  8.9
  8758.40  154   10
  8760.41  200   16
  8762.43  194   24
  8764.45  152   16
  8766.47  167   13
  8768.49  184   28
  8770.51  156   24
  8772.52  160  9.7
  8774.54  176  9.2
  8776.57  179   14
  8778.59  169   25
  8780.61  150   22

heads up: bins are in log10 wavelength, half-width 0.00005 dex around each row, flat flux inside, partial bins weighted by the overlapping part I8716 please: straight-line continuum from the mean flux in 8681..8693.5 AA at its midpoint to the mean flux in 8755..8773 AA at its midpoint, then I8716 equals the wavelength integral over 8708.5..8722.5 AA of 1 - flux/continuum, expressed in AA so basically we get -0.57 AA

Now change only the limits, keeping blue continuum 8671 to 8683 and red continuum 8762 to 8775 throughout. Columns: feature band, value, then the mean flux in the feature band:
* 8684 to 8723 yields 0.9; 164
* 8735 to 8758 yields -0.2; 170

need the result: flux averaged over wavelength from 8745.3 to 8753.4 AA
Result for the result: 175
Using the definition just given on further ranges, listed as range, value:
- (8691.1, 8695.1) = 168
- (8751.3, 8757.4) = 168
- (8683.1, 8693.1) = 152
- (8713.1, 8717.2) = 168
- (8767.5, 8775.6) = 169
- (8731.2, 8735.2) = 169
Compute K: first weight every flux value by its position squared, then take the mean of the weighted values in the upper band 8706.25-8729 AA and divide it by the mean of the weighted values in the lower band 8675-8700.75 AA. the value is 1.1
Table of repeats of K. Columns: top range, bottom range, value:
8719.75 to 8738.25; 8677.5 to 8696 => 1.04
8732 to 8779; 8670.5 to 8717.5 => 1.05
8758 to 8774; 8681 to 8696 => 1.10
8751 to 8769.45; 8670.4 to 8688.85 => 1.07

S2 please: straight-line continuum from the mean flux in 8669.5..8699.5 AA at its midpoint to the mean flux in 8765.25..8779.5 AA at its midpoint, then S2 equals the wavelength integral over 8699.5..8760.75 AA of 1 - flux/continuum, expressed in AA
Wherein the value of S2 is -0.8 AA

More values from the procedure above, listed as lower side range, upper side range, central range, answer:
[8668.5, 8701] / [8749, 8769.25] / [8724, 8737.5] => 0.4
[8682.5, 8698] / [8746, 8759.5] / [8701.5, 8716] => -1.0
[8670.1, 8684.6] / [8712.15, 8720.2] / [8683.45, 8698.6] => 0.9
